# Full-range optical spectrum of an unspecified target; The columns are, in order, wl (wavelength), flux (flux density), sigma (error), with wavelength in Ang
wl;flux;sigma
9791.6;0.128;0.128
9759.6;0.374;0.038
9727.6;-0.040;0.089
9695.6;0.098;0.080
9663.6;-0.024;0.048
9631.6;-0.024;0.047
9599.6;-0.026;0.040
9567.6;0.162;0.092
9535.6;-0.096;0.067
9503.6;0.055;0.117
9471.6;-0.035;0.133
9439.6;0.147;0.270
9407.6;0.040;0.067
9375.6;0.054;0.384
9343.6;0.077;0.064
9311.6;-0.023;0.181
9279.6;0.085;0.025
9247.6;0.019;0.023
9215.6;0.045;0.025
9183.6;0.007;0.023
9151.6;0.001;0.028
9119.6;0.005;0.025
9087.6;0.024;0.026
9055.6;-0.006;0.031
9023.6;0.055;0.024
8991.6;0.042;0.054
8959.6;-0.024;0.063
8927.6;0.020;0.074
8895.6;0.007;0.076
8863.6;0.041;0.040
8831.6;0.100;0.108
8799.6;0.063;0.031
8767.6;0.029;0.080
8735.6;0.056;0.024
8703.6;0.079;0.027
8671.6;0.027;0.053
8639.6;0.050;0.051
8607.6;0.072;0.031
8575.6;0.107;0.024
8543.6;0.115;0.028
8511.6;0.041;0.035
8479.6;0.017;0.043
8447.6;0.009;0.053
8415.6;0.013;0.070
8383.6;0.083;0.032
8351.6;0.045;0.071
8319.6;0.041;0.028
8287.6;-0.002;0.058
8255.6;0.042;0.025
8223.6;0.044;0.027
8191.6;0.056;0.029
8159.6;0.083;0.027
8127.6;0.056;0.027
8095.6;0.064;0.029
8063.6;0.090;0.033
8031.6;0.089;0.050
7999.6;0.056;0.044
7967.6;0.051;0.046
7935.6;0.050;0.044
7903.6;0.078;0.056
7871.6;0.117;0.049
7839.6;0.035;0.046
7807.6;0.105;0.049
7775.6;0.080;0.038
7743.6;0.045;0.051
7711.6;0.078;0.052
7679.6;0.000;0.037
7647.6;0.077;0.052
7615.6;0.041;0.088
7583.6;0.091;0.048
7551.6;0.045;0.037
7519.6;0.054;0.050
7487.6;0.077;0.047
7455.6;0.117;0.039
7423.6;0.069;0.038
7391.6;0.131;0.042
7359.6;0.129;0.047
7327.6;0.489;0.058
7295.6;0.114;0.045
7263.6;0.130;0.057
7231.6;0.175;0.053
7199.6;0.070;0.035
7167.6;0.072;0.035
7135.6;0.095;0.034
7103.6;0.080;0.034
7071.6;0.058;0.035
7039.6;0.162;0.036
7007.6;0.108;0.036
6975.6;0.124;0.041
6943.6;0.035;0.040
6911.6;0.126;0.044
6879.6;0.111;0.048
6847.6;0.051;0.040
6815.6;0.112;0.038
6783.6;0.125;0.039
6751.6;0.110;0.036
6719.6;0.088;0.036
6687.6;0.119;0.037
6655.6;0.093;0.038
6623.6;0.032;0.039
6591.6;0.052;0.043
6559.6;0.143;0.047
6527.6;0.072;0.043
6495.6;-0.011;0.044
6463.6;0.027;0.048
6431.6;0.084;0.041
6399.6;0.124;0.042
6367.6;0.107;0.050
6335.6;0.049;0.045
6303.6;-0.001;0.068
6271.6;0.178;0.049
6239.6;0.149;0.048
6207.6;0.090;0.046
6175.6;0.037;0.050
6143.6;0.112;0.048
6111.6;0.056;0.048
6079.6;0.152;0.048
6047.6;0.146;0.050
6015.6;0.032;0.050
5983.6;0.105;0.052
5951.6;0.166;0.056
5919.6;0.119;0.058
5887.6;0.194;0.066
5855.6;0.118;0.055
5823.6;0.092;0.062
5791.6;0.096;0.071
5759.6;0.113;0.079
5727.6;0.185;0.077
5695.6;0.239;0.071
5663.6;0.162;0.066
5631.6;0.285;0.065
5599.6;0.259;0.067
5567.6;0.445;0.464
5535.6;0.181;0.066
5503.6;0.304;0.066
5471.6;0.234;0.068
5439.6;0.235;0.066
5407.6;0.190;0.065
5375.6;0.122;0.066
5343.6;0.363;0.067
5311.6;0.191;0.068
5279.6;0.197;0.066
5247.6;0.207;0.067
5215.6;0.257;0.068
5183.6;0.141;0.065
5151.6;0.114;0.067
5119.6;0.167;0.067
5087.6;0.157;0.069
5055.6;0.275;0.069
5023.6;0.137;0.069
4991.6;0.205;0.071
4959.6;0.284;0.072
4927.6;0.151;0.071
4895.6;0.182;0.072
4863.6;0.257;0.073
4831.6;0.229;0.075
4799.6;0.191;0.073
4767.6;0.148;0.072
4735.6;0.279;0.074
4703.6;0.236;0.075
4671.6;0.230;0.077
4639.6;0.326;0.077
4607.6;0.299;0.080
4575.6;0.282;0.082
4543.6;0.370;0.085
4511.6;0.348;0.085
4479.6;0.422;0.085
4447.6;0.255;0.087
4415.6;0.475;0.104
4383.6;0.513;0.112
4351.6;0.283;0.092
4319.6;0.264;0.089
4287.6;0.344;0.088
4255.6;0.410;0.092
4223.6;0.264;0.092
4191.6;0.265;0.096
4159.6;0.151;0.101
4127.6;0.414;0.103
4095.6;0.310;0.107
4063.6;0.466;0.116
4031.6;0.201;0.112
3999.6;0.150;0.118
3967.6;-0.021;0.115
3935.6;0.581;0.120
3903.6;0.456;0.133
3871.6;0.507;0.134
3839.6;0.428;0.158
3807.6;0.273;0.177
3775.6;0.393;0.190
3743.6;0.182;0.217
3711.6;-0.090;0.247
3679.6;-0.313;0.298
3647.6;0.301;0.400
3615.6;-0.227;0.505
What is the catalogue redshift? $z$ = 0.968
